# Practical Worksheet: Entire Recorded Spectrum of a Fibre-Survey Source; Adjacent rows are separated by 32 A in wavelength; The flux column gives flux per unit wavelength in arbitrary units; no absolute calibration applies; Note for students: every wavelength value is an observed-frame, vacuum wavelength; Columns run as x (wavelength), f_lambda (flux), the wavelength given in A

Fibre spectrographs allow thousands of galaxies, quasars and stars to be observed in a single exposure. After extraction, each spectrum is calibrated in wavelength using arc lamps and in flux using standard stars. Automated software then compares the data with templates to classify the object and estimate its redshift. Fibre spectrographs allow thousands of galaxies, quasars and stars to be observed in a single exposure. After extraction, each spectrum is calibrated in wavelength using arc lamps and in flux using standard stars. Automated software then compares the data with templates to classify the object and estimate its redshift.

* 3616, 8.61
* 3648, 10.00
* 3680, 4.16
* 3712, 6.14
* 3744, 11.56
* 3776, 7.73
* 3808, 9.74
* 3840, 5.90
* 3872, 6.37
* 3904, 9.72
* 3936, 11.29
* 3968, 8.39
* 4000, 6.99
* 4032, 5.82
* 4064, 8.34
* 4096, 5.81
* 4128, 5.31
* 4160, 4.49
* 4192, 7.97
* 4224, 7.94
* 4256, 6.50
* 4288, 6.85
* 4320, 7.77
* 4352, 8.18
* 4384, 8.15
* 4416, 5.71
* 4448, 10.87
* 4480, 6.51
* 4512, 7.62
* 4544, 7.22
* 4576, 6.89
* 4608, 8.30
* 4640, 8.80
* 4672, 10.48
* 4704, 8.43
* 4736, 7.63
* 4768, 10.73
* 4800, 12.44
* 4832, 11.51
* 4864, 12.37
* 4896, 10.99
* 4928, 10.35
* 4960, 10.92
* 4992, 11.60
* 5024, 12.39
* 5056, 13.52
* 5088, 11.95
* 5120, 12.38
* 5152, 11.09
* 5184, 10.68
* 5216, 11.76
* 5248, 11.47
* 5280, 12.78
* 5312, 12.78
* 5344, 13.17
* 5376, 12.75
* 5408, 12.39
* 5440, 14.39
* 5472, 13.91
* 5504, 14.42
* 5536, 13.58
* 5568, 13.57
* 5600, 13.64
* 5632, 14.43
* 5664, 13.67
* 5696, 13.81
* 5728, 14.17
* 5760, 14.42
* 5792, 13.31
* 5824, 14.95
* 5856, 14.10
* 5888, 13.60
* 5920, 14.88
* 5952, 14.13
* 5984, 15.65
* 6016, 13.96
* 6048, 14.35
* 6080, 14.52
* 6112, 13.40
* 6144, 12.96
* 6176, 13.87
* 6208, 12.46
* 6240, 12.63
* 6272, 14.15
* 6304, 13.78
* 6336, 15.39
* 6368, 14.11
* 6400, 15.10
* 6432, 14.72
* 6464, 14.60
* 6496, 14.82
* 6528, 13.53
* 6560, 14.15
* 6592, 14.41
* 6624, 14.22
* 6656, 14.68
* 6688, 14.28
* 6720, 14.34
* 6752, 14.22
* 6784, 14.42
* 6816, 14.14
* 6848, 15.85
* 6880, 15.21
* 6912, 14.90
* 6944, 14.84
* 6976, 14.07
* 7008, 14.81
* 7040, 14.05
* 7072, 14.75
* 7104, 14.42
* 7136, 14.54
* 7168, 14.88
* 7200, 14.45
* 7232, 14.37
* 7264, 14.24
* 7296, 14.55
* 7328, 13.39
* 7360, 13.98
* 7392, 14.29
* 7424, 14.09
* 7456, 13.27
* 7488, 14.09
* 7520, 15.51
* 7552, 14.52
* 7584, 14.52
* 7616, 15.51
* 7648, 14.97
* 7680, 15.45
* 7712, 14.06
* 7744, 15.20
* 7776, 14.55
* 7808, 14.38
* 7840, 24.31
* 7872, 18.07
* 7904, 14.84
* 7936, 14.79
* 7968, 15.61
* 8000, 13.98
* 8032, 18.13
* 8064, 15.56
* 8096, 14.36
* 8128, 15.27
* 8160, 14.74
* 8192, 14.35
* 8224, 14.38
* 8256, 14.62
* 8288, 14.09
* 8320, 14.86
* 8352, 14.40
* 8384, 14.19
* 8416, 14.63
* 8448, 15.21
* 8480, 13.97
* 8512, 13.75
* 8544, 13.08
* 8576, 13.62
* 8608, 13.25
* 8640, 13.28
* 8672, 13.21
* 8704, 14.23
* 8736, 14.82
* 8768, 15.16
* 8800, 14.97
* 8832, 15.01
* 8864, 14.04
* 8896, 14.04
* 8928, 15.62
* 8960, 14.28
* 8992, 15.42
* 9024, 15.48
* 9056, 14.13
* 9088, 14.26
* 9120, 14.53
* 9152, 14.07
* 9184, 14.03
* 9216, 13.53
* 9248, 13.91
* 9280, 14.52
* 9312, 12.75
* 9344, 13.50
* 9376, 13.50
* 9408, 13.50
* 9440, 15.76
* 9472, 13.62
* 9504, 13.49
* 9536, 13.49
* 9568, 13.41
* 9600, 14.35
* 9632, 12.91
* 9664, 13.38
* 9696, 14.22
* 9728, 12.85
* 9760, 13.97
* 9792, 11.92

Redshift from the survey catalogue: 0.20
